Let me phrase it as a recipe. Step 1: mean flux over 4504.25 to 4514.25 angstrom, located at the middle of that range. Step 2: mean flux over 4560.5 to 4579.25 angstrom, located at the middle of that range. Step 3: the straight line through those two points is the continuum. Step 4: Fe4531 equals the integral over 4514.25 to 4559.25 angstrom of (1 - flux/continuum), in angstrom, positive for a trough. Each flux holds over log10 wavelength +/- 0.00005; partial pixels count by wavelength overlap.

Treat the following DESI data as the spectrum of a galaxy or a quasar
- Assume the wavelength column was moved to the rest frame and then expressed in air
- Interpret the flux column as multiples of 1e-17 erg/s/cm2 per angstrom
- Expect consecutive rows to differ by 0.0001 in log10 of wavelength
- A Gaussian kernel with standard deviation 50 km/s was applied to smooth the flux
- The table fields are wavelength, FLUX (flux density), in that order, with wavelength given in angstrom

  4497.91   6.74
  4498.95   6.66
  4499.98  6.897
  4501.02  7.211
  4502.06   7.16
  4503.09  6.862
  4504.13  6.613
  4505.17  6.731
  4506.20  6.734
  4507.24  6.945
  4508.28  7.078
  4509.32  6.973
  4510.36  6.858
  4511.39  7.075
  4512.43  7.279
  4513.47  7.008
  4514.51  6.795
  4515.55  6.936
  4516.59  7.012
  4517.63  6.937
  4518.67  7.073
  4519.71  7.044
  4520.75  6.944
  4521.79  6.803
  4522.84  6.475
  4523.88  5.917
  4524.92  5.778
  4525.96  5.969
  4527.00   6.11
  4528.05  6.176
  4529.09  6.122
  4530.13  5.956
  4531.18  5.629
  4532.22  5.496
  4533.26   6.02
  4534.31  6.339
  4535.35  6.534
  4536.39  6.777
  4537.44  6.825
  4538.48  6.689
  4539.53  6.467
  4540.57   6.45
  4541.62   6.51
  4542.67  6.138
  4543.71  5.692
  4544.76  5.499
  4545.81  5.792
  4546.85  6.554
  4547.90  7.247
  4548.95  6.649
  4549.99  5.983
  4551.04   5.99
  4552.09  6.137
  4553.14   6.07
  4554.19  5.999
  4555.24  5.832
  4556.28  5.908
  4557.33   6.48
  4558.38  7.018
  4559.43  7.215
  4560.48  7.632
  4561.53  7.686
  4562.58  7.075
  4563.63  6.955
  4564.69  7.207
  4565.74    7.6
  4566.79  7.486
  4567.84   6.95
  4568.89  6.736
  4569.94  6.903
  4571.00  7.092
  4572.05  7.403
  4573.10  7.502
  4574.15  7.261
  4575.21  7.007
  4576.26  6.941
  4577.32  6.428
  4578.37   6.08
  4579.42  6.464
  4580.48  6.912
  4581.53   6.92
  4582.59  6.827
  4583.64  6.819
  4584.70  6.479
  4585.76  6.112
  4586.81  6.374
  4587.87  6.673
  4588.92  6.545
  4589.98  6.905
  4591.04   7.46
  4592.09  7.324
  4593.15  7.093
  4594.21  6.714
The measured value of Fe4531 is 4.2 angstrom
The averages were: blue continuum 6.95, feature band 6.35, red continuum 7.08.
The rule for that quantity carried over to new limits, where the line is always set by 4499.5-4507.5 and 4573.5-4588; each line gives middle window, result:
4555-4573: -0.9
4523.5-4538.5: 1.5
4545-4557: 1.0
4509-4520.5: -0.2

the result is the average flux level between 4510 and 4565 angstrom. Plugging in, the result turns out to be 6.5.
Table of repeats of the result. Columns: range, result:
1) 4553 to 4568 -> 6.89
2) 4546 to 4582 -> 6.8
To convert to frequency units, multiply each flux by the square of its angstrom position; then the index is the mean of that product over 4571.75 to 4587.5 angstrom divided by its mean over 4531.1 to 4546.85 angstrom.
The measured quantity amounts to 1.1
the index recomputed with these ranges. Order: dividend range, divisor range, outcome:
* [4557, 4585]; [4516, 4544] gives 1.12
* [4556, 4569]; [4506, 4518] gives 1.04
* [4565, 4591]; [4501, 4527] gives 1.04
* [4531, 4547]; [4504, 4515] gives 0.91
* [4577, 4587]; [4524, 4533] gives 1.13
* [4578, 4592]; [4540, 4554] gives 1.10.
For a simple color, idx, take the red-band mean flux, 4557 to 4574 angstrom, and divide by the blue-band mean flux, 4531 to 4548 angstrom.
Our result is 1.15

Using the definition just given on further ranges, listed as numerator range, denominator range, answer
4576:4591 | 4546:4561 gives 1.02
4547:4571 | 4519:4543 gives 1.07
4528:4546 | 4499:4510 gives 0.89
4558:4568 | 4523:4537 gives 1.20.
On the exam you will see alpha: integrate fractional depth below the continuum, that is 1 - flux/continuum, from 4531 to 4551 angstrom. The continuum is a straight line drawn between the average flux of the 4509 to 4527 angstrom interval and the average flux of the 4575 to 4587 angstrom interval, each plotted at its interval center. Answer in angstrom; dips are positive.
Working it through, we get 1.2 angstrom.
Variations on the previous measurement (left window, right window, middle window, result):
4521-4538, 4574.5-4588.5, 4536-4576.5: -1.76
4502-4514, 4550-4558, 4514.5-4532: 0.61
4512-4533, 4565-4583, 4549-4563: 0.53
